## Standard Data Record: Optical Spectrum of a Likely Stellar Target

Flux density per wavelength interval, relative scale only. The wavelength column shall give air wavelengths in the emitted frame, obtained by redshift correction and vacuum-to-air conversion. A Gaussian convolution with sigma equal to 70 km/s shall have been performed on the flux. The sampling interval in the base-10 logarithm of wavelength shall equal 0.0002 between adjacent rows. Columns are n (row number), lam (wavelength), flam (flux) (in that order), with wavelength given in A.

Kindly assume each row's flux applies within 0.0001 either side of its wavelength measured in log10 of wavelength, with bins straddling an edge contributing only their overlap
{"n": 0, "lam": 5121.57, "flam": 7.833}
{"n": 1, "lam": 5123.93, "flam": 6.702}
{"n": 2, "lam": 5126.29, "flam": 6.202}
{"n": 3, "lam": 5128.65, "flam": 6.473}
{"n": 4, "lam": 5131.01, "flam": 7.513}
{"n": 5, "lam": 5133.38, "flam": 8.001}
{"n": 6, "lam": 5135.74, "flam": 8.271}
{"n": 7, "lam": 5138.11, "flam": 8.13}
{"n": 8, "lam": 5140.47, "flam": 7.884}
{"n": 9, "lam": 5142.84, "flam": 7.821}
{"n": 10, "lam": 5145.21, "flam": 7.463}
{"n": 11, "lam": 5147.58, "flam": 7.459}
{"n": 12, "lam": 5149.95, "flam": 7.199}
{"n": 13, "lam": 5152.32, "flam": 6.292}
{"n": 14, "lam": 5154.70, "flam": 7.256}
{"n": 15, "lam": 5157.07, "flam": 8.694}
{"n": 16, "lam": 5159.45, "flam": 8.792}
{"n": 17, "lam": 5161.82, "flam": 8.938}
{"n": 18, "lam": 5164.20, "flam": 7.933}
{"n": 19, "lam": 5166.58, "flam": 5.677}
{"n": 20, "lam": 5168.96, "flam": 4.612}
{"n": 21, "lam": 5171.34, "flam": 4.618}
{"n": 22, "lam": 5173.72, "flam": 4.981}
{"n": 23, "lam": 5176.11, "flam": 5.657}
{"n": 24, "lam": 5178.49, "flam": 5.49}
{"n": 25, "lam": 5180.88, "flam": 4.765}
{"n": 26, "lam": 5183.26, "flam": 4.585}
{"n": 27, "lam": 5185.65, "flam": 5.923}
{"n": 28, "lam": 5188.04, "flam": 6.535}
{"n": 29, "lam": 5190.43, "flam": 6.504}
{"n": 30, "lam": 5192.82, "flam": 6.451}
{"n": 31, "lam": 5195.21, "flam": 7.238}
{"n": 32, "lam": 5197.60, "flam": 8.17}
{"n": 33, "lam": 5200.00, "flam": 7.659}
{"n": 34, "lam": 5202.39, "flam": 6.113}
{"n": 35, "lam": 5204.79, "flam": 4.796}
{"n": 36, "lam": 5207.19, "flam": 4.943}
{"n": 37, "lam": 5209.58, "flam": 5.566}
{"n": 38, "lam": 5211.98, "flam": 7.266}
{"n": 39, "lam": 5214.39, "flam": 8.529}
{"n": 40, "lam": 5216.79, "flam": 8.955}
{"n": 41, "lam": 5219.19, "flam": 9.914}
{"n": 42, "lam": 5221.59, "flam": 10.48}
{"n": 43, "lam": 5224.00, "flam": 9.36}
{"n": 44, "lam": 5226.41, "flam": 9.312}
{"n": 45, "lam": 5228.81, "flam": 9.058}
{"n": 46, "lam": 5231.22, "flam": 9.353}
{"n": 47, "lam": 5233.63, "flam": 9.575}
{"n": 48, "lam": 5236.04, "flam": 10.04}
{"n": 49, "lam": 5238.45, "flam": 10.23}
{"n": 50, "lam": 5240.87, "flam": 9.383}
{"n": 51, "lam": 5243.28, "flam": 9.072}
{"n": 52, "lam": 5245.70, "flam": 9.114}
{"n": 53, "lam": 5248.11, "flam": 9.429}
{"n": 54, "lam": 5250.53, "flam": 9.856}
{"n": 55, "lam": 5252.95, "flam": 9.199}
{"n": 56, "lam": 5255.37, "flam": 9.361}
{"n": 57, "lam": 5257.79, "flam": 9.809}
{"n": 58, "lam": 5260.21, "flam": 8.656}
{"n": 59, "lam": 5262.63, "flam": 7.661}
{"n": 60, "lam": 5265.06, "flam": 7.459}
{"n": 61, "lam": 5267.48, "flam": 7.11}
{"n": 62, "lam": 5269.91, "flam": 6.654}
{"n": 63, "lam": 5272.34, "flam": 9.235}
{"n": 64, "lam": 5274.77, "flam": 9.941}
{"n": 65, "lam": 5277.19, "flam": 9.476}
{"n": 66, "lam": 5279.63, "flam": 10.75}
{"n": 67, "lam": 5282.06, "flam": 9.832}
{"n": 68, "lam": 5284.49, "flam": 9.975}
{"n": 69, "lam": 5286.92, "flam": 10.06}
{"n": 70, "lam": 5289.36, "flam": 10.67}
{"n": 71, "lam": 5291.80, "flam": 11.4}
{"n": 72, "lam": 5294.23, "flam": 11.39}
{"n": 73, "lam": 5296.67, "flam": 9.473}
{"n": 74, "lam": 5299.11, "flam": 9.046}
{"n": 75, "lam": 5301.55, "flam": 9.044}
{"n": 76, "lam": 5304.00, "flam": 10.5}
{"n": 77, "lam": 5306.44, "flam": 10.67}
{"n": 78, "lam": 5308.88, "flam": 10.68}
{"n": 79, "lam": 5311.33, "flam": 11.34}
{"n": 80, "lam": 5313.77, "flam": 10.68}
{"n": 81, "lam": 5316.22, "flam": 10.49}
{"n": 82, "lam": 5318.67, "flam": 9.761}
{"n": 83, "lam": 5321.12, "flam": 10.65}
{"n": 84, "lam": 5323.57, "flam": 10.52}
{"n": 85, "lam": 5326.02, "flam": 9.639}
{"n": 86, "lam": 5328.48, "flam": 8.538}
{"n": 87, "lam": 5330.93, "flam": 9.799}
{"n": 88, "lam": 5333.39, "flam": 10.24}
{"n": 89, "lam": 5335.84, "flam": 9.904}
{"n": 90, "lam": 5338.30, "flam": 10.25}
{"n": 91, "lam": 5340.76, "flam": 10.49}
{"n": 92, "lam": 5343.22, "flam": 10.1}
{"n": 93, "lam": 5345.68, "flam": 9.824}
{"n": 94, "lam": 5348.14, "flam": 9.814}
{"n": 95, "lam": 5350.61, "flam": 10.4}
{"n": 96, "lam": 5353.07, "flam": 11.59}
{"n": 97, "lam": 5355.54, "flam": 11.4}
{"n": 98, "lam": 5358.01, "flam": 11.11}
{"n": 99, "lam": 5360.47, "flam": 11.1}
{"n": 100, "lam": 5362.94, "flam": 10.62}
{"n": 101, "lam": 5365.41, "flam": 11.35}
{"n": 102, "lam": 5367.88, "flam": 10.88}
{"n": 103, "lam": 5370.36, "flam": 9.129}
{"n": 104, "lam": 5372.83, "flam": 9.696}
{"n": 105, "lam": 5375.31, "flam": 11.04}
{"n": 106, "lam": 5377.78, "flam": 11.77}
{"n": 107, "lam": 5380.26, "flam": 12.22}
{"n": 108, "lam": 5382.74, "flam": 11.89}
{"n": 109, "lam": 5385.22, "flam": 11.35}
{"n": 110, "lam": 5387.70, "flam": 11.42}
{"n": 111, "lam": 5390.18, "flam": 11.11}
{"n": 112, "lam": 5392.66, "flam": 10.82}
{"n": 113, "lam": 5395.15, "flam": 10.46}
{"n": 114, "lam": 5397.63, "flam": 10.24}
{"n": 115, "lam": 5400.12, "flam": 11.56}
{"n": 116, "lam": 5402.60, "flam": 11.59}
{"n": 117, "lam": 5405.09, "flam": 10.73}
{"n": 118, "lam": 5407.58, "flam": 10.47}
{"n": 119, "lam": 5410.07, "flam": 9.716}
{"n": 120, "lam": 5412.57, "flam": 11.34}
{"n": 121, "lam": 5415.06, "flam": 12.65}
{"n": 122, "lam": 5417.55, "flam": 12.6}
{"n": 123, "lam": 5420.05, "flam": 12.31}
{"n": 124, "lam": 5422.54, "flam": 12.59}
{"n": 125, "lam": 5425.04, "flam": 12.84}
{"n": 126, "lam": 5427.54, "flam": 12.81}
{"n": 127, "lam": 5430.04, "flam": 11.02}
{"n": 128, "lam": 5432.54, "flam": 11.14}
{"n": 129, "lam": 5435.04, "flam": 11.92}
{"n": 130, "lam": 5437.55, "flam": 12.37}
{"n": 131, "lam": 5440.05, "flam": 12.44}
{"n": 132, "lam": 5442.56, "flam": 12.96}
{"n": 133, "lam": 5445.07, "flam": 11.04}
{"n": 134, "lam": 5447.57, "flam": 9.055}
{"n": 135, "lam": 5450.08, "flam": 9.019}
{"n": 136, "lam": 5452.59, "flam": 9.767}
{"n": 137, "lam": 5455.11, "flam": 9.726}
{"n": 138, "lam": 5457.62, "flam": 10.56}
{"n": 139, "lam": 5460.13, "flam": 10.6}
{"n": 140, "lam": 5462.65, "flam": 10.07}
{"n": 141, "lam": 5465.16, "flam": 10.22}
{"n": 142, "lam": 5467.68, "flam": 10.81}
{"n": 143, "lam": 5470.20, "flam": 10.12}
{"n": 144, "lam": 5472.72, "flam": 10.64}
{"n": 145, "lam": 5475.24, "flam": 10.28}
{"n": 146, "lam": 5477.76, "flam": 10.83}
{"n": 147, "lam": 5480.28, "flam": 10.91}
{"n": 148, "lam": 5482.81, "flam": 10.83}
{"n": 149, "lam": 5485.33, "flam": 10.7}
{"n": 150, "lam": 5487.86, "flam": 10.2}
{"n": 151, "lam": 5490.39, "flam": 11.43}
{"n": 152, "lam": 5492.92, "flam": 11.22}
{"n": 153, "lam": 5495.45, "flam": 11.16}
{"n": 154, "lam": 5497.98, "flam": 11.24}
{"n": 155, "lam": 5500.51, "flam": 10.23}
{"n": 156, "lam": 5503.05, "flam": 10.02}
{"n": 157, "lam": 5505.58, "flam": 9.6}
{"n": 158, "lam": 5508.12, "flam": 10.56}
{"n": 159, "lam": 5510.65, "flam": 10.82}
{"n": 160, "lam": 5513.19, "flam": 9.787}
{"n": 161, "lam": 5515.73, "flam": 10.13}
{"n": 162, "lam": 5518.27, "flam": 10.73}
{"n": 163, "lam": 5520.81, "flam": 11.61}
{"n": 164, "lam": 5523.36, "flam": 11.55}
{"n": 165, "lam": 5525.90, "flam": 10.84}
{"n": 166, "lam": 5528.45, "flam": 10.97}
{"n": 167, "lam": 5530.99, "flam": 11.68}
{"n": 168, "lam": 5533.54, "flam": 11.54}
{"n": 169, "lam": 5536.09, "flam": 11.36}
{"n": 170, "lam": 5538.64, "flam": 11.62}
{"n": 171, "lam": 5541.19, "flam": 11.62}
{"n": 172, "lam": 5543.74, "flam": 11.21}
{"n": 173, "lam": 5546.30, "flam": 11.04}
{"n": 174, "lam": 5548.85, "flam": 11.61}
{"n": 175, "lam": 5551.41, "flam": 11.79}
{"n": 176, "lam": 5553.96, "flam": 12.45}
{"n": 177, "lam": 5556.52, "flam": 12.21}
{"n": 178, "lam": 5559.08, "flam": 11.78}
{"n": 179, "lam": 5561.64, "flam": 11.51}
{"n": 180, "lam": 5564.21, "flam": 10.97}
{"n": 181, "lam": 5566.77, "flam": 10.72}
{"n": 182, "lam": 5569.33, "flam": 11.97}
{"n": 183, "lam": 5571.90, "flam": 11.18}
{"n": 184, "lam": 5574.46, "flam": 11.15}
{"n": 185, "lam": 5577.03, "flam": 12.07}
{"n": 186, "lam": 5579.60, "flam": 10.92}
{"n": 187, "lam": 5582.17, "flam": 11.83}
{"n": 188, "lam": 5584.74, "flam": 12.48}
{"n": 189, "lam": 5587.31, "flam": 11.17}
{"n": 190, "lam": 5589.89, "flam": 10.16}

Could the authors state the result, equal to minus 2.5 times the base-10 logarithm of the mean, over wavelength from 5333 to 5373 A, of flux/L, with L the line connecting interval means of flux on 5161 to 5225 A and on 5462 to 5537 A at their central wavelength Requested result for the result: -0.19 mag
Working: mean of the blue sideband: 6.71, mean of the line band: 10.5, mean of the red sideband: 10.7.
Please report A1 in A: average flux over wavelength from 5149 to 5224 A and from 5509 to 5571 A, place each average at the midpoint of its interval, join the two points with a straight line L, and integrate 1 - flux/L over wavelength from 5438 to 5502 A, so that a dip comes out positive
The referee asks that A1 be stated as -1.5 A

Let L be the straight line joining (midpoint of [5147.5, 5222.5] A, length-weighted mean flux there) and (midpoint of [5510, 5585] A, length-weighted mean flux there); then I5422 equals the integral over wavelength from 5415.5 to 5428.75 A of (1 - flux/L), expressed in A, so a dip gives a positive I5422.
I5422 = -3.9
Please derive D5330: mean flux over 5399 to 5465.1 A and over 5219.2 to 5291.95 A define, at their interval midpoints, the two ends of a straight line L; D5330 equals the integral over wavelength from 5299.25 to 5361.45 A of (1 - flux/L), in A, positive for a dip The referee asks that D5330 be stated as -0.95 A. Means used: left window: 9.36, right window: 11.2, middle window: 10.3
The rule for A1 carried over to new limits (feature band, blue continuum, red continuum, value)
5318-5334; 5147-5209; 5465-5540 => -2.8 A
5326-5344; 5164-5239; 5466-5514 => -2.3 A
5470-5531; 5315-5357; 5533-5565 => 3.1 A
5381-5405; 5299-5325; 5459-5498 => -1.5 A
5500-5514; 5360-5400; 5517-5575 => 1.4 A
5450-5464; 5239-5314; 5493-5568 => 0.8 A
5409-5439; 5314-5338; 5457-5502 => -4.4 A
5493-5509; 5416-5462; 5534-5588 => 1.3 A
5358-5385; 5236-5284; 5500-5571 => -2.9 A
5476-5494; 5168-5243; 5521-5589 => -0.3 A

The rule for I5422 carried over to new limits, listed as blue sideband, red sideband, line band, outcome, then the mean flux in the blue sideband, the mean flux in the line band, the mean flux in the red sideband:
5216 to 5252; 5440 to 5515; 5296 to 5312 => -0.4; 9.55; 10.1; 10.5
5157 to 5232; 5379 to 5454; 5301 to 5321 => -2.4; 7.06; 10.5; 11.4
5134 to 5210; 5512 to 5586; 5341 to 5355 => -2.4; 6.66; 10.4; 11.4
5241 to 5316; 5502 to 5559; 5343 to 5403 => -4.3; 9.6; 10.9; 11.1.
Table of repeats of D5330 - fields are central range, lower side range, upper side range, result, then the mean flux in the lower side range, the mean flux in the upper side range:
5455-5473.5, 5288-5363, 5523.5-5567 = 1.16 A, 10.4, 11.5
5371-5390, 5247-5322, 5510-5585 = -1.77 A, 9.68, 11.4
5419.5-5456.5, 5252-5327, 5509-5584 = -2.53 A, 9.72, 11.3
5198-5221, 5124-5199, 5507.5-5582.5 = 0.57 A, 6.82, 11.3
